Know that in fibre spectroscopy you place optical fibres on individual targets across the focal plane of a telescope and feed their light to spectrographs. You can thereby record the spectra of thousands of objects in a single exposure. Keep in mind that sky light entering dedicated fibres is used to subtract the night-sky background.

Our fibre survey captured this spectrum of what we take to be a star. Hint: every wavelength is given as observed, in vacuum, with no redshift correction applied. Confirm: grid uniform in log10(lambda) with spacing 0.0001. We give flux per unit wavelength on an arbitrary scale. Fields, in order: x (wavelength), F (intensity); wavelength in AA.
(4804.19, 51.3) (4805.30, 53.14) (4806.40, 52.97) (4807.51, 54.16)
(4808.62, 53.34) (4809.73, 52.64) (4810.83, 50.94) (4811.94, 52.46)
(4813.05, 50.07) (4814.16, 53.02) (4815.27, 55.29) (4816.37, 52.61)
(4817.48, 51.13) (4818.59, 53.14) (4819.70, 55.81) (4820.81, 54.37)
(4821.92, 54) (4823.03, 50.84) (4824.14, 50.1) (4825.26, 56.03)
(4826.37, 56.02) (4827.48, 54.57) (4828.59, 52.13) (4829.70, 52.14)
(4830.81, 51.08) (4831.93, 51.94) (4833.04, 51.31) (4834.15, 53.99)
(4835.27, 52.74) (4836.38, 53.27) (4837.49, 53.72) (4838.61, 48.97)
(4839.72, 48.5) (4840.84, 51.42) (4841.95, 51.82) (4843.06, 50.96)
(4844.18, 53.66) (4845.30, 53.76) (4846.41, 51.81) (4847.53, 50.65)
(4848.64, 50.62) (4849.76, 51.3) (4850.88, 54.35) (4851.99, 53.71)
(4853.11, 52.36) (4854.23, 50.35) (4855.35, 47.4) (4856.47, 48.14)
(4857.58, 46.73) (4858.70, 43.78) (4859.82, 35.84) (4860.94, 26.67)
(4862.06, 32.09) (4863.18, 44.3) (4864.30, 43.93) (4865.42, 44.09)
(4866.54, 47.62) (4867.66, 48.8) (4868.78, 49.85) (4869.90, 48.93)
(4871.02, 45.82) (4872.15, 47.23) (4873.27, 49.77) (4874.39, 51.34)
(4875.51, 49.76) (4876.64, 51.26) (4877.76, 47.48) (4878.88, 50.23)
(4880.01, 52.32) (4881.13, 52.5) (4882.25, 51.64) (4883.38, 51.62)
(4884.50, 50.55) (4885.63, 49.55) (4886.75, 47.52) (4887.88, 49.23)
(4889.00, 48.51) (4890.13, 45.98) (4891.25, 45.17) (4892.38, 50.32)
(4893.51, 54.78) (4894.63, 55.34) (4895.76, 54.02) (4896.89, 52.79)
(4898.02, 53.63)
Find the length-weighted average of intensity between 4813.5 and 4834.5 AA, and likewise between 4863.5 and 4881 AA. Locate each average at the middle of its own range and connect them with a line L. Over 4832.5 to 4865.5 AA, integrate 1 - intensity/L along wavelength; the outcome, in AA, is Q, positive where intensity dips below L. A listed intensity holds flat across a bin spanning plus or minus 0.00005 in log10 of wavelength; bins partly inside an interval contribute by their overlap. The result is 1.5 AA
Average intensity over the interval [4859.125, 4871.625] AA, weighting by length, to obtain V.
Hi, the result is 42.5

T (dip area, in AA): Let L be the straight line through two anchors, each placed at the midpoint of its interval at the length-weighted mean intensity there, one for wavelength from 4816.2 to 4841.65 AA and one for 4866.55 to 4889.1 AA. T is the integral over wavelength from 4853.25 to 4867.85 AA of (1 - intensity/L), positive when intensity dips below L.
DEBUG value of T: 2.2 AA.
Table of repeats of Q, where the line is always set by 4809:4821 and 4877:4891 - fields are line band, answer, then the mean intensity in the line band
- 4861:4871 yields 1.3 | 44.1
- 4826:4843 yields -0.1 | 52.2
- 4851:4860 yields 0.5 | 48.1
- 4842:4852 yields -0.2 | 52.2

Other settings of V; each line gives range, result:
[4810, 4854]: 52.5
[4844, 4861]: 48.7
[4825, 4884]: 49.4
